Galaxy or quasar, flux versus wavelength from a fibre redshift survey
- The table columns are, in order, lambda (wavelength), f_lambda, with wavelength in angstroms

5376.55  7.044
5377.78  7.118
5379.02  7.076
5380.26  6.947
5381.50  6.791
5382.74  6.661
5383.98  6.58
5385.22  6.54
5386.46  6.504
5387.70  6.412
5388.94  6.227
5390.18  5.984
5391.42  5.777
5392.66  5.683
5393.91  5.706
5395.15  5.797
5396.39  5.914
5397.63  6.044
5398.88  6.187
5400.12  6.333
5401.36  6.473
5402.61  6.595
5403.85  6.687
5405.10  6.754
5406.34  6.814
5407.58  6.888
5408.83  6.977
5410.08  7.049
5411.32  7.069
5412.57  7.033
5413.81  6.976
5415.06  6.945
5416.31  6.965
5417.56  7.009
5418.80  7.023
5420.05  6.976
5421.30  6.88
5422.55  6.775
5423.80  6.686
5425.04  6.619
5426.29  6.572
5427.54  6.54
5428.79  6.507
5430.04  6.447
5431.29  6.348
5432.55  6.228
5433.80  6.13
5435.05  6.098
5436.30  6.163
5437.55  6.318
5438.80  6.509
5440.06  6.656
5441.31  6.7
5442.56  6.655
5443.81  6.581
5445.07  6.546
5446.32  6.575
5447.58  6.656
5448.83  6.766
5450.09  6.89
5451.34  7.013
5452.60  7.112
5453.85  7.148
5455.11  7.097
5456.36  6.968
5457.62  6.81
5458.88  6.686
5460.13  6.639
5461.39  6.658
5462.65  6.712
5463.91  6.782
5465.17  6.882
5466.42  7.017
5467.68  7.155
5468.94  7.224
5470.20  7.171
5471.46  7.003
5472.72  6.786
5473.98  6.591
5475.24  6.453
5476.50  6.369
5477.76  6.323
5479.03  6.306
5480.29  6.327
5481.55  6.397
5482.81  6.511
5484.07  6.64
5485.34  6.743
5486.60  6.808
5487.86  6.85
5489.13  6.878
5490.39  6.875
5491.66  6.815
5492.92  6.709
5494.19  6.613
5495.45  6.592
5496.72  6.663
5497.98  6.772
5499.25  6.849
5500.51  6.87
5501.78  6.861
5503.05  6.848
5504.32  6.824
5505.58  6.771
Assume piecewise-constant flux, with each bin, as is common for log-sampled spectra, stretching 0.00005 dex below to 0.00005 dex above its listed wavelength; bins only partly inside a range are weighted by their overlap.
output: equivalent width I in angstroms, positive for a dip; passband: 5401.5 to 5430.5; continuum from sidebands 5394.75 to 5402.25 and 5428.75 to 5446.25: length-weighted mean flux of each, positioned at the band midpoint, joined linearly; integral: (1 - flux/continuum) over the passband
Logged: -2.51 angstroms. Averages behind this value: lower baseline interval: 6.15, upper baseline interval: 6.42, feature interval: 6.81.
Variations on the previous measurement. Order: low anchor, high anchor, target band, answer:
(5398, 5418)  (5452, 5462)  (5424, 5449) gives 1.3 angstroms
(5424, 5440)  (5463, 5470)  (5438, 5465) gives -0.1 angstroms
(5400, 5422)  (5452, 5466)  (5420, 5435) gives 0.8 angstroms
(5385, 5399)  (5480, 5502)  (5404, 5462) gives -3.7 angstroms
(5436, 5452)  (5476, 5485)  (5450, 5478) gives -1.5 angstroms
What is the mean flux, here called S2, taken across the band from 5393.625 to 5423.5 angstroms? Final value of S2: 6.67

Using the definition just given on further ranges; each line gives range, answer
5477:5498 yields 6.63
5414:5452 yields 6.63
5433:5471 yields 6.74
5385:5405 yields 6.19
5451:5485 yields 6.77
